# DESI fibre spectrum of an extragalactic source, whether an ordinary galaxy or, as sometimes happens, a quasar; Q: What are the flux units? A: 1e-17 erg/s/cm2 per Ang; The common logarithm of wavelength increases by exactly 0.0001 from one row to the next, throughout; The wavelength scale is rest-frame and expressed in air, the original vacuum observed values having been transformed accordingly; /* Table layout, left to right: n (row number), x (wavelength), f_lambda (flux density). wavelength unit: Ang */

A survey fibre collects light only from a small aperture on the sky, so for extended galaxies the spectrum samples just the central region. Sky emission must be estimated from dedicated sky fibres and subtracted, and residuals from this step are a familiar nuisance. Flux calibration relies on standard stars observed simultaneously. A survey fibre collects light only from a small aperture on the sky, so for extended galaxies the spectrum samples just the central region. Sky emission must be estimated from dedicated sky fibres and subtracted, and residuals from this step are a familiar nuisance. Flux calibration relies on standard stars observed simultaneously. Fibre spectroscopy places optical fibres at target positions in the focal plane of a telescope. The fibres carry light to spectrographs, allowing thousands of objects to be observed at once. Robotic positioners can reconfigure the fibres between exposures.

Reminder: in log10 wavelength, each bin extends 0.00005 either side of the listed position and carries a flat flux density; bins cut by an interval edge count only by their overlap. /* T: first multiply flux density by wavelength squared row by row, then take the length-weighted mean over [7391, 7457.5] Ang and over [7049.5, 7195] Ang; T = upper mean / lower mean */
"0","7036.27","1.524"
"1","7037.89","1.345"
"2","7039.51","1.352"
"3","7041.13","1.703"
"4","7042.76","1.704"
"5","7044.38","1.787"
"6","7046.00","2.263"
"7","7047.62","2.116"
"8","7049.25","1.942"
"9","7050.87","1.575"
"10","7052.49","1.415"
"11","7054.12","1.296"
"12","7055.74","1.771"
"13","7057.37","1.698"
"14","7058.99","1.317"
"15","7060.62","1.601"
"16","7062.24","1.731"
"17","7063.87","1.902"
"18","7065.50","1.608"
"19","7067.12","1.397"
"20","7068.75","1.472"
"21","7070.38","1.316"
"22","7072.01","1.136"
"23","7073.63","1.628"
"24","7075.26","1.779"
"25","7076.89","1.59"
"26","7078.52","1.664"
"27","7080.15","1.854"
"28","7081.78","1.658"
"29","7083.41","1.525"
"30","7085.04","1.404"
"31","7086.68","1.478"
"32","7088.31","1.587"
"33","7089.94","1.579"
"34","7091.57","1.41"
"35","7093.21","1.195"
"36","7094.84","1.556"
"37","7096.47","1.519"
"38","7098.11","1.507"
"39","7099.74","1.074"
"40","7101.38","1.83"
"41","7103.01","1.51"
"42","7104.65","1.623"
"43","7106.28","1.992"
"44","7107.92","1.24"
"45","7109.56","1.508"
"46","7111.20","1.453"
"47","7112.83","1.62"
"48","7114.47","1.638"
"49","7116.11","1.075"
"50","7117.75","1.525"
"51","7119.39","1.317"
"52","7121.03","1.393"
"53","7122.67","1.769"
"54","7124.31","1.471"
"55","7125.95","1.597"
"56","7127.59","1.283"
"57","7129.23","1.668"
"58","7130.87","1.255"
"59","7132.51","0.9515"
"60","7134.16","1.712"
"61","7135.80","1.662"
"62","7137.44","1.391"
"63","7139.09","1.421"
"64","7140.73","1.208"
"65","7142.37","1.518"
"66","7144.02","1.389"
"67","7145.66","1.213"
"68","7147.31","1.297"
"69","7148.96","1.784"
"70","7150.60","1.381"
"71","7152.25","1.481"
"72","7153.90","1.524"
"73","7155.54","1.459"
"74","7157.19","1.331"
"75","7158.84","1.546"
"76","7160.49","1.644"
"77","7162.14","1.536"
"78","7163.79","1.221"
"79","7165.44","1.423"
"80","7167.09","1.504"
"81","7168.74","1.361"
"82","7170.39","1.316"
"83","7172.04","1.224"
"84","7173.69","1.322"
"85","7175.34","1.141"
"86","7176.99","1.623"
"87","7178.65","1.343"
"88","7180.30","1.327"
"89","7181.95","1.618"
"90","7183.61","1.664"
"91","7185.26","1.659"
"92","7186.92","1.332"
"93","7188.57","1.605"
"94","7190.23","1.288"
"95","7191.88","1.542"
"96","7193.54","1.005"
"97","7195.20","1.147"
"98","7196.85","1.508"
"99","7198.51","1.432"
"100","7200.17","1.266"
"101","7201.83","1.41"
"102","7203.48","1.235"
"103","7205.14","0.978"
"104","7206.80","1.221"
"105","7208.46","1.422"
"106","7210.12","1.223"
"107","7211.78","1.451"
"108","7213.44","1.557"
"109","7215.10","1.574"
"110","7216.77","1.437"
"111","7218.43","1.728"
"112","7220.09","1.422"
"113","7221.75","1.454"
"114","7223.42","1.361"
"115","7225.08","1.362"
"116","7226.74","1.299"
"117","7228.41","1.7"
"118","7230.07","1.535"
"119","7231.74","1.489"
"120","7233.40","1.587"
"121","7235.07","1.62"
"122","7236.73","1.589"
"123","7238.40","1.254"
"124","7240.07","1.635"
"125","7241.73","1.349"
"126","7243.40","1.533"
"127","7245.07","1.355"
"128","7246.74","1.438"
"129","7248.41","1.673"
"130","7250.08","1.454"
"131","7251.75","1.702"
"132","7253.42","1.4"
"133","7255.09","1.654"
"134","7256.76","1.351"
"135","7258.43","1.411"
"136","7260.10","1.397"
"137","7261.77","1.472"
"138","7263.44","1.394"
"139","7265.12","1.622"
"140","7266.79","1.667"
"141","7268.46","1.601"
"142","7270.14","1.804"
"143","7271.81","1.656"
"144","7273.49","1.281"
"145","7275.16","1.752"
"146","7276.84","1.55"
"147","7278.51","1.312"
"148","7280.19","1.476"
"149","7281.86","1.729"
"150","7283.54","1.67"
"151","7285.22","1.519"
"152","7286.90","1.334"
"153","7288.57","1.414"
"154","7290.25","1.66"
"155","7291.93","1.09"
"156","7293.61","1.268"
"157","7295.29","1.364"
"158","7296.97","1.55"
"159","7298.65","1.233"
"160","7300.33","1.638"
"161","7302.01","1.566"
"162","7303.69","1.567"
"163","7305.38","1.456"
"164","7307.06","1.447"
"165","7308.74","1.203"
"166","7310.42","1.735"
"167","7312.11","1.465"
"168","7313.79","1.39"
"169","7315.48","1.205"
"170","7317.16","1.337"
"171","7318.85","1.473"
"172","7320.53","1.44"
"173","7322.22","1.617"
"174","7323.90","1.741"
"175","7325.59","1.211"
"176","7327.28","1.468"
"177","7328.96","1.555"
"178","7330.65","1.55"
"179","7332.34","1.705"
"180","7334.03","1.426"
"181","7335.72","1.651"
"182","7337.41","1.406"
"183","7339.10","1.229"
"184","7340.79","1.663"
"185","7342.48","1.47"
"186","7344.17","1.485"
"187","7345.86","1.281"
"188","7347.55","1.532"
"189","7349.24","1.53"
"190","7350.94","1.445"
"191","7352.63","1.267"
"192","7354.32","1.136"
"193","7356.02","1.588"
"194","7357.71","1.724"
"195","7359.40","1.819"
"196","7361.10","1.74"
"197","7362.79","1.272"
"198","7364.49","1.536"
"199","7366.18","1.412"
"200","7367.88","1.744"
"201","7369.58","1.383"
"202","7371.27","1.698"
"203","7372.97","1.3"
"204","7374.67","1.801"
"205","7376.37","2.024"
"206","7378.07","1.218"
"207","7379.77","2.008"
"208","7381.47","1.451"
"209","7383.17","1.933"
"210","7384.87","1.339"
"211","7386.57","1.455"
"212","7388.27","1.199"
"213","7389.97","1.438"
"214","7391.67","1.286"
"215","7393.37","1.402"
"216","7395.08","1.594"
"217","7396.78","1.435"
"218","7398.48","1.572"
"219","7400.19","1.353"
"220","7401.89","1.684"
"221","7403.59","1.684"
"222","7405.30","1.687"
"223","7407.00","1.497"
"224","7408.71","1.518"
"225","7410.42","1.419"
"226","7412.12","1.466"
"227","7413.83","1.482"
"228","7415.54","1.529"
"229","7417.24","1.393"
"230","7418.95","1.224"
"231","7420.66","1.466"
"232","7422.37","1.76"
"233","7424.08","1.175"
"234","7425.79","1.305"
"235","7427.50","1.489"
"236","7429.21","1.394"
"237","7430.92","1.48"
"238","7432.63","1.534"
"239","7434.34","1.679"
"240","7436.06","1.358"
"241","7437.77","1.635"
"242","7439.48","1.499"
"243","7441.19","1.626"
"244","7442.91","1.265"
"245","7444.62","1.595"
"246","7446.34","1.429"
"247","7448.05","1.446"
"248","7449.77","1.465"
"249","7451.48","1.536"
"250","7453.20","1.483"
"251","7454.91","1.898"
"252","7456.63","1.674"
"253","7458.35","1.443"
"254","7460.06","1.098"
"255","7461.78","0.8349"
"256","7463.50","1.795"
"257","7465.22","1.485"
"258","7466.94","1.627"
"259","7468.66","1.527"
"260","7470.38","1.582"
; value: 1.10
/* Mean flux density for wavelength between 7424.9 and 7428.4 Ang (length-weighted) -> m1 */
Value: 1.39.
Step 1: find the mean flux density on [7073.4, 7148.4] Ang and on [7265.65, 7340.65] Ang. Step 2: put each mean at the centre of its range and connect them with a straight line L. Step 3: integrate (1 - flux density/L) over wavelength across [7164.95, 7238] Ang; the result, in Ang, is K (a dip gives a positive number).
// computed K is 3.6 Ang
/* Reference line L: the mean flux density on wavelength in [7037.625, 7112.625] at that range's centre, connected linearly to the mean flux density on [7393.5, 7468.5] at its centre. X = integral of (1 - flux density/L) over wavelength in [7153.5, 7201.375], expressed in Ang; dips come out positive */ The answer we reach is 4.4 Ang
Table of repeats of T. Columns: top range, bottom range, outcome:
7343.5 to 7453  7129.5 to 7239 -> 1.12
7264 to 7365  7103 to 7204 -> 1.09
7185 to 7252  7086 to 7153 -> 1.00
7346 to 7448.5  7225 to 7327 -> 1.05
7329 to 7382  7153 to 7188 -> 1.12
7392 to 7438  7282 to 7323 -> 1.06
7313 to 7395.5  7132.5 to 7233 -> 1.11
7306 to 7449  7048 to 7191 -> 1.08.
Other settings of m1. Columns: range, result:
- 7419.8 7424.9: 1.47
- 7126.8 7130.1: 1.48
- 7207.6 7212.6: 1.36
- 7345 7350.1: 1.45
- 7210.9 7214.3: 1.5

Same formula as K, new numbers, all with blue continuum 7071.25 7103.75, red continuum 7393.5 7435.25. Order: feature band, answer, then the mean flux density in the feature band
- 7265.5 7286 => -1.10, 1.59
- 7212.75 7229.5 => 0.24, 1.49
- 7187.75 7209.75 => 2.95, 1.31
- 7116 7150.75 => 2.07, 1.43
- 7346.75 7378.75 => -0.88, 1.54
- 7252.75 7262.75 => 0.40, 1.45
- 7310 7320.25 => 0.54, 1.42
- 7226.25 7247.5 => 0.21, 1.49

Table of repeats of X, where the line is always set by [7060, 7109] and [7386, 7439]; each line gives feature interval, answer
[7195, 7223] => 2.43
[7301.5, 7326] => 0.55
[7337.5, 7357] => 0.84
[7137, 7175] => 2.97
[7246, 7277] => -0.74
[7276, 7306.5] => 0.66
